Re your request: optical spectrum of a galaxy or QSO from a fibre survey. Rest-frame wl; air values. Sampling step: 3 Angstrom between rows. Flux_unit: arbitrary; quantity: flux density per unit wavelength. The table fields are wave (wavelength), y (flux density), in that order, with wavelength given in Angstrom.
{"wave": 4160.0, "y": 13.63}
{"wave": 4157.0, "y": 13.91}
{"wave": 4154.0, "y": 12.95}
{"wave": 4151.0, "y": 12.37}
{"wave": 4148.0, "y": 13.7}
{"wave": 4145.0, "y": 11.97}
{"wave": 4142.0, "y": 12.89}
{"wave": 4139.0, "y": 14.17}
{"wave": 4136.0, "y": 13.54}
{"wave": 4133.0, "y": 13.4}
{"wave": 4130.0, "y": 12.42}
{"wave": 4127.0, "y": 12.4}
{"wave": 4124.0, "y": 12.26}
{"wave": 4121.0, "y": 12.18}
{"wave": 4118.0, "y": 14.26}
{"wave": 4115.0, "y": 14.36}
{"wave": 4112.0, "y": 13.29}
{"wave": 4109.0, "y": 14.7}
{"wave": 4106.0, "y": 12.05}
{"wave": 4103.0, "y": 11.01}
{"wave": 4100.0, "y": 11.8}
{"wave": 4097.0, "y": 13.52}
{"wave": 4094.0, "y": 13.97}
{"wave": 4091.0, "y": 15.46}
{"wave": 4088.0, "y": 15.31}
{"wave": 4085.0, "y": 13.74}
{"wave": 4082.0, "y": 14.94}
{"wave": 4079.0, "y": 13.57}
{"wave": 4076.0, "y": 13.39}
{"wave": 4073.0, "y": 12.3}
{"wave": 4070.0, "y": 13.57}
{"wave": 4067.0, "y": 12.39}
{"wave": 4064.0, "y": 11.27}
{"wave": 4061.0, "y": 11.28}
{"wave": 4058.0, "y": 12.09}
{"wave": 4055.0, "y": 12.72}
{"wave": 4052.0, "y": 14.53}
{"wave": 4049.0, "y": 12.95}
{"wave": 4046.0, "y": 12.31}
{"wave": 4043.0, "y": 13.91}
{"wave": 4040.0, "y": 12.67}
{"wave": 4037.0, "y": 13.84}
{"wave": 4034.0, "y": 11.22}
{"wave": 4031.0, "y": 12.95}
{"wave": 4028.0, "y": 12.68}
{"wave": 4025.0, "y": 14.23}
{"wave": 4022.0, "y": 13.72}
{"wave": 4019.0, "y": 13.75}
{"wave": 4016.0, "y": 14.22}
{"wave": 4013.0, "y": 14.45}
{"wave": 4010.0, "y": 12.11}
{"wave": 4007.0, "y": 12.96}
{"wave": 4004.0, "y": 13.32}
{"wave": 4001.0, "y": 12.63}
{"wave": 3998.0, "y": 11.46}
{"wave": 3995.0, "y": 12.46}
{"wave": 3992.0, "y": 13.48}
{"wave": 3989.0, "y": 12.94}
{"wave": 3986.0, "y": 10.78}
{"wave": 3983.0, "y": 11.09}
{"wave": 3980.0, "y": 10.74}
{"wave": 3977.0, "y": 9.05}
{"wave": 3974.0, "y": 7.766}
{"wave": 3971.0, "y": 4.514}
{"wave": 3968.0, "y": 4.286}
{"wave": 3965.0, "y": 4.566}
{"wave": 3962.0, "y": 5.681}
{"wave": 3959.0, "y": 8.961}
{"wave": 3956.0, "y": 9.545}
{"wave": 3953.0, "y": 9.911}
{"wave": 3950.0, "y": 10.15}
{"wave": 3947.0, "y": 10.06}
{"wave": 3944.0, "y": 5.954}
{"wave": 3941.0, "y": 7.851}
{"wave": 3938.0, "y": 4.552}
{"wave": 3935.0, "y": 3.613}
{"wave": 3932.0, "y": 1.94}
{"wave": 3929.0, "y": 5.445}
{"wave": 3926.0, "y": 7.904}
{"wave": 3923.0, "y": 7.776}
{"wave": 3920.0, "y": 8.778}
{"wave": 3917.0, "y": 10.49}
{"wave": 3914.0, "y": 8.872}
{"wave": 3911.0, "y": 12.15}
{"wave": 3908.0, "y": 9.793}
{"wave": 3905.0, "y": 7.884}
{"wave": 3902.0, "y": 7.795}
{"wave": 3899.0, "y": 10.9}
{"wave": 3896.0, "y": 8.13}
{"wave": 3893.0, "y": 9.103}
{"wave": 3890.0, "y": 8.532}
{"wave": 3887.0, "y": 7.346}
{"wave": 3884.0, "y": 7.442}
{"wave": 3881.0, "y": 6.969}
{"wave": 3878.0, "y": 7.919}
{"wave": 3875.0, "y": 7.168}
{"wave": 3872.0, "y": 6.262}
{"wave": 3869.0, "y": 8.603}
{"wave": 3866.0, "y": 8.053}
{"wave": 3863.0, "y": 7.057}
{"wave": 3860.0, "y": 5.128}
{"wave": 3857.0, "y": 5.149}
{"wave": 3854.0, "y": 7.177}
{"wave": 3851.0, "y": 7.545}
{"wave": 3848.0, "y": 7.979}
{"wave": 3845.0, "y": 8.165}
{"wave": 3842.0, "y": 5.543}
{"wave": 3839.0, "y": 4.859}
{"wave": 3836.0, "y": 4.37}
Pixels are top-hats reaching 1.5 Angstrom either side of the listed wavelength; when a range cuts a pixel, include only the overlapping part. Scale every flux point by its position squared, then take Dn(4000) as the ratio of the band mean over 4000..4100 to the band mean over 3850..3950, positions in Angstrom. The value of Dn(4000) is 1.88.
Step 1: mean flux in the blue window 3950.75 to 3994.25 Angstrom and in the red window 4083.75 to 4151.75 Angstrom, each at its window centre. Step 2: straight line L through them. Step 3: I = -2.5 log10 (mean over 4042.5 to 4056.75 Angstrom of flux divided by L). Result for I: -0.18 mag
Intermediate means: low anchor 8.89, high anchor 13.3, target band 13.2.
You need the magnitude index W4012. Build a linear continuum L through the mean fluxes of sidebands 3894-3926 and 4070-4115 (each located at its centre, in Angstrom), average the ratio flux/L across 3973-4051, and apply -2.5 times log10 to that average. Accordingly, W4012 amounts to -0.077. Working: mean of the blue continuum 9.19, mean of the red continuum 13.5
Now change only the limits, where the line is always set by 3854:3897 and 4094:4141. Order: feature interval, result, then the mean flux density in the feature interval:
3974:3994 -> -0.123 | 11.1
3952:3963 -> 0.081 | 8.59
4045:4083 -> -0.094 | 12.9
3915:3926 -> -0.059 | 8.86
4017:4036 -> -0.204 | 13.1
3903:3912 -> -0.196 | 9.7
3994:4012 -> -0.209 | 12.5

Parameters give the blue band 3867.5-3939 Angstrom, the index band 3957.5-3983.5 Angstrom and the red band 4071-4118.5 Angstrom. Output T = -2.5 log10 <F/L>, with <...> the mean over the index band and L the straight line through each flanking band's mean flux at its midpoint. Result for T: 0.33 mag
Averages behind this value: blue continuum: 7.75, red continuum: 13.6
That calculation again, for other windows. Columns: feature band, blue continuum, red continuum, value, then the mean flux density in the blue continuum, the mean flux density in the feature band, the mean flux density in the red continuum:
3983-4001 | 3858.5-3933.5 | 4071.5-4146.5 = -0.18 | 7.9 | 12.2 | 13.3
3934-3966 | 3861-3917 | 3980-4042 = 0.38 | 8.36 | 7.45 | 12.8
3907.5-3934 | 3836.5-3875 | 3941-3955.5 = 0.03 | 6.74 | 7.98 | 8.93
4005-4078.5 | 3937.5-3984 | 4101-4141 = -0.24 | 7.83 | 13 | 13.1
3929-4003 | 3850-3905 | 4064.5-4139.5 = 0.18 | 7.58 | 8.47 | 13.3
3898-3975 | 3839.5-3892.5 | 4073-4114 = 0.19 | 7.17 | 7.56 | 13.6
